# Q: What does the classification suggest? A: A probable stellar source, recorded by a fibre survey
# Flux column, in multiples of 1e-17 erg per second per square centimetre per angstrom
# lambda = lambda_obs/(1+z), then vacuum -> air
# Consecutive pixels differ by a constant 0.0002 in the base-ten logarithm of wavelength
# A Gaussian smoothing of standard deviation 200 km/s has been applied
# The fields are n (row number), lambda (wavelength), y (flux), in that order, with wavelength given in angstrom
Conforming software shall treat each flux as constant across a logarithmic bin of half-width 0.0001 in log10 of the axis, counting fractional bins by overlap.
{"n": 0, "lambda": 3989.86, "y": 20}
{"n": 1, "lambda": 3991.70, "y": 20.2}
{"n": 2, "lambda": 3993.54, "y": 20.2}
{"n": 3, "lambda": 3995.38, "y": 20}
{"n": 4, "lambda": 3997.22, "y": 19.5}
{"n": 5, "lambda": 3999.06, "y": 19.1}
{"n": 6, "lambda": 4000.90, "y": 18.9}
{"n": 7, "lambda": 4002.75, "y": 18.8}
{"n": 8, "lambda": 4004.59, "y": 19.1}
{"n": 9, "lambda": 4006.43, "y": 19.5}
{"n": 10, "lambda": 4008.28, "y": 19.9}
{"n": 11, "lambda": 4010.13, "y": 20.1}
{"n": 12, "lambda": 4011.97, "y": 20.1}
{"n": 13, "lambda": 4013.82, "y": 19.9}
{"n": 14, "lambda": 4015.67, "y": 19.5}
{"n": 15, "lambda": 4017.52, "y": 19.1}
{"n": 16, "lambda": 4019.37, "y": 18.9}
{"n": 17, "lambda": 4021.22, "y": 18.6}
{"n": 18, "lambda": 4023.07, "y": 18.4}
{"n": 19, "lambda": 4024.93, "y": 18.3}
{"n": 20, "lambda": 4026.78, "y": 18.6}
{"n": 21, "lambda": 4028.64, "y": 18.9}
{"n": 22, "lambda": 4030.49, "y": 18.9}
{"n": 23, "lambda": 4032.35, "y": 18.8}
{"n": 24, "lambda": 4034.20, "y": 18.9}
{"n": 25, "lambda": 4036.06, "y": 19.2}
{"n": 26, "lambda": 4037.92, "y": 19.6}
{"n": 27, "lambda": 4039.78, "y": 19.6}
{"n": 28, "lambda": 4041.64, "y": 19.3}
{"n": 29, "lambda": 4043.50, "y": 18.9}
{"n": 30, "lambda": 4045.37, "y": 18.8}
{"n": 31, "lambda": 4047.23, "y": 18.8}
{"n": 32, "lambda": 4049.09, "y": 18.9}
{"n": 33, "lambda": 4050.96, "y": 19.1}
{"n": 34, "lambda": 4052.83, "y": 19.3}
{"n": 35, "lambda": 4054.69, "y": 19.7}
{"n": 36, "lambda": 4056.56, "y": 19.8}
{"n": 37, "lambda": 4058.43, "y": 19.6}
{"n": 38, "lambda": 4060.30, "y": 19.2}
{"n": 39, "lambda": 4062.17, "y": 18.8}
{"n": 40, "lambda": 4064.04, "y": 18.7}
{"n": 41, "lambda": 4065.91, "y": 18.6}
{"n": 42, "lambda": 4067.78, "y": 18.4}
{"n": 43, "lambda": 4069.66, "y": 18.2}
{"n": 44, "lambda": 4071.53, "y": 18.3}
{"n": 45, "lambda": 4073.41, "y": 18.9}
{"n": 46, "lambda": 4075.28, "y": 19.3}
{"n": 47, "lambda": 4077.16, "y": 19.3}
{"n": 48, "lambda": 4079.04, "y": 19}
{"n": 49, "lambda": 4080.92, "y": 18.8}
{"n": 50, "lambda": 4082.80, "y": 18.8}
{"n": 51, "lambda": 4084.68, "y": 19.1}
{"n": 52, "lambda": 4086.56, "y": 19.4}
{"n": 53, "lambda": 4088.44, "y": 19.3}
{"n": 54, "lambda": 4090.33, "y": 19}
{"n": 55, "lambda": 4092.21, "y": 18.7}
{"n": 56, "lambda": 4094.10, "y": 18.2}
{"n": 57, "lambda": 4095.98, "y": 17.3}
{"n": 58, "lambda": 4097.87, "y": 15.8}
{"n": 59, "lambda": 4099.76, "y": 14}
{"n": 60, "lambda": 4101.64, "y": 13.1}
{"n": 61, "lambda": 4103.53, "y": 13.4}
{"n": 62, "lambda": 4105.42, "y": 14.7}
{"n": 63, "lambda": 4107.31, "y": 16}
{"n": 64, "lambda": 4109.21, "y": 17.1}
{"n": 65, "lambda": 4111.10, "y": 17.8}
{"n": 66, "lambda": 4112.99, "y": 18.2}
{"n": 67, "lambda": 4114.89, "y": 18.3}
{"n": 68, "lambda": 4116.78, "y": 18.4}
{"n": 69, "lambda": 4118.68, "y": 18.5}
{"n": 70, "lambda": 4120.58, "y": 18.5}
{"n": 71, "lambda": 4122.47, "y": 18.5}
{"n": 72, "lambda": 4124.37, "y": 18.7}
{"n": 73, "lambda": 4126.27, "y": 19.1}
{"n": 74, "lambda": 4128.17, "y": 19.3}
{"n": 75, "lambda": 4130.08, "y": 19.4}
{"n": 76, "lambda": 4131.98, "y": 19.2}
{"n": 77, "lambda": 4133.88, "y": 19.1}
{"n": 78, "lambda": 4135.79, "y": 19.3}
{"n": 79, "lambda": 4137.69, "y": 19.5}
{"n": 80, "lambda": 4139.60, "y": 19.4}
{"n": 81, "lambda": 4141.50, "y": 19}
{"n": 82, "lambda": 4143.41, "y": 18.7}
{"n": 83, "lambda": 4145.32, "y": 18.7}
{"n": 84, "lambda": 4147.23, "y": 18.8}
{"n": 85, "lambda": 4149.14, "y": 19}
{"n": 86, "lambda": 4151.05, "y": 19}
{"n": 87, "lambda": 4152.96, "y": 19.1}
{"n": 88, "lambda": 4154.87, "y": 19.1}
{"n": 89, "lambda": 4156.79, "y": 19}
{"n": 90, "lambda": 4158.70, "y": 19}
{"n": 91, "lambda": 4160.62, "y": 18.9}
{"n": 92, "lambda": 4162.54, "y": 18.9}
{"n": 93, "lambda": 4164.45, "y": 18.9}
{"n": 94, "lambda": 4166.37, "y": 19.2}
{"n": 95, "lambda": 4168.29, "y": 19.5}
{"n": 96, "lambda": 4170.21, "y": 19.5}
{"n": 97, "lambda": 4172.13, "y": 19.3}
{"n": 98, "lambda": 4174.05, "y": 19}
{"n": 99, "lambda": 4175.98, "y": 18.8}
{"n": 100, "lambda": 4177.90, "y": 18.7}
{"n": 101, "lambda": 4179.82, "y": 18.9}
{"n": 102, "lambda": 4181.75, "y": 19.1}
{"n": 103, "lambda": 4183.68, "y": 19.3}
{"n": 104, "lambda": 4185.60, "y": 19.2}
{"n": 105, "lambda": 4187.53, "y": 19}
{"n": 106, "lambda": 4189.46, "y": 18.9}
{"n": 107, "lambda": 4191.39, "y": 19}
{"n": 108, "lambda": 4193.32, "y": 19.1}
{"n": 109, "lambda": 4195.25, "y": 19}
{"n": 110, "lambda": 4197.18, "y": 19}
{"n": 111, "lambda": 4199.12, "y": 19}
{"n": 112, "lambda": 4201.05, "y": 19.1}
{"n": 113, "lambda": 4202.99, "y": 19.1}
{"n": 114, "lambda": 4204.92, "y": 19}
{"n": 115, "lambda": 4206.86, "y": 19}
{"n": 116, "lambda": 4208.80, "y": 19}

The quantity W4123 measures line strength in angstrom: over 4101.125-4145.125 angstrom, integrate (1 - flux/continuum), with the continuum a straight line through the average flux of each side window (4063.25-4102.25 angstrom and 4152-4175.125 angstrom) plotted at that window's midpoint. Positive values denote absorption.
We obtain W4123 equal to 1.44 angstrom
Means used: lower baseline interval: 18.1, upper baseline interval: 19.1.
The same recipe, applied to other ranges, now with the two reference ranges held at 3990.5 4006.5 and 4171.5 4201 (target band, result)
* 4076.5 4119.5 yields 4.0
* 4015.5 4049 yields 0.8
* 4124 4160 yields 0.1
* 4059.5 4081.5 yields 0.6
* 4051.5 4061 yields -0.1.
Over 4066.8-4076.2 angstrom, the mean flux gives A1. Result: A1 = 18.6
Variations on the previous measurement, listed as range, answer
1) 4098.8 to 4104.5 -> 13.5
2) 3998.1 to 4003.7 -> 18.9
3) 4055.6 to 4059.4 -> 19.7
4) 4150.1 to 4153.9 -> 19.1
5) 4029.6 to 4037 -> 19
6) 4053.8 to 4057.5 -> 19.7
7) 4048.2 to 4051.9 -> 19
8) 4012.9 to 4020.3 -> 19.4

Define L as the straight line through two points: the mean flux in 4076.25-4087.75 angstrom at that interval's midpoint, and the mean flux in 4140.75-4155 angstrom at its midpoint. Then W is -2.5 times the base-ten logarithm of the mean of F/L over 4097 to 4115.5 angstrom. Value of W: 0.20 mag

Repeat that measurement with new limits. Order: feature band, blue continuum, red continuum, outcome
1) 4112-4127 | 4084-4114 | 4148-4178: -0.05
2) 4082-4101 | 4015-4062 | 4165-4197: 0.07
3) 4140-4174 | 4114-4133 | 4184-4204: -0.01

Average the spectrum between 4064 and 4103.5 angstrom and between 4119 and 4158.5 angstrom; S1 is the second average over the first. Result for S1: 1.06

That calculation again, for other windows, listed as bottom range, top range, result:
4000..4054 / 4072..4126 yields 0.93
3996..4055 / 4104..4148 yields 0.96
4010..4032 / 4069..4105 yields 0.93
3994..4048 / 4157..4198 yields 0.99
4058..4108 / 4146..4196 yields 1.07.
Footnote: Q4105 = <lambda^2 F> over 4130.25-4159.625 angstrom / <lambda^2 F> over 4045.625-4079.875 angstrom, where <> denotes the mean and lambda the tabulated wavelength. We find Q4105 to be 1.05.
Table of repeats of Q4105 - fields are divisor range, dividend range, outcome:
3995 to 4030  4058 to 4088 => 1.01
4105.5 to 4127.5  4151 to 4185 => 1.09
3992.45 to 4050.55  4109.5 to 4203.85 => 1.05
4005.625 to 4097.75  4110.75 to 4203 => 1.05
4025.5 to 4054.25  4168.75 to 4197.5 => 1.07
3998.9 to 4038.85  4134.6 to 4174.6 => 1.07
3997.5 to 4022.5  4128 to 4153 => 1.05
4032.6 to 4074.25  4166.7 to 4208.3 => 1.07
